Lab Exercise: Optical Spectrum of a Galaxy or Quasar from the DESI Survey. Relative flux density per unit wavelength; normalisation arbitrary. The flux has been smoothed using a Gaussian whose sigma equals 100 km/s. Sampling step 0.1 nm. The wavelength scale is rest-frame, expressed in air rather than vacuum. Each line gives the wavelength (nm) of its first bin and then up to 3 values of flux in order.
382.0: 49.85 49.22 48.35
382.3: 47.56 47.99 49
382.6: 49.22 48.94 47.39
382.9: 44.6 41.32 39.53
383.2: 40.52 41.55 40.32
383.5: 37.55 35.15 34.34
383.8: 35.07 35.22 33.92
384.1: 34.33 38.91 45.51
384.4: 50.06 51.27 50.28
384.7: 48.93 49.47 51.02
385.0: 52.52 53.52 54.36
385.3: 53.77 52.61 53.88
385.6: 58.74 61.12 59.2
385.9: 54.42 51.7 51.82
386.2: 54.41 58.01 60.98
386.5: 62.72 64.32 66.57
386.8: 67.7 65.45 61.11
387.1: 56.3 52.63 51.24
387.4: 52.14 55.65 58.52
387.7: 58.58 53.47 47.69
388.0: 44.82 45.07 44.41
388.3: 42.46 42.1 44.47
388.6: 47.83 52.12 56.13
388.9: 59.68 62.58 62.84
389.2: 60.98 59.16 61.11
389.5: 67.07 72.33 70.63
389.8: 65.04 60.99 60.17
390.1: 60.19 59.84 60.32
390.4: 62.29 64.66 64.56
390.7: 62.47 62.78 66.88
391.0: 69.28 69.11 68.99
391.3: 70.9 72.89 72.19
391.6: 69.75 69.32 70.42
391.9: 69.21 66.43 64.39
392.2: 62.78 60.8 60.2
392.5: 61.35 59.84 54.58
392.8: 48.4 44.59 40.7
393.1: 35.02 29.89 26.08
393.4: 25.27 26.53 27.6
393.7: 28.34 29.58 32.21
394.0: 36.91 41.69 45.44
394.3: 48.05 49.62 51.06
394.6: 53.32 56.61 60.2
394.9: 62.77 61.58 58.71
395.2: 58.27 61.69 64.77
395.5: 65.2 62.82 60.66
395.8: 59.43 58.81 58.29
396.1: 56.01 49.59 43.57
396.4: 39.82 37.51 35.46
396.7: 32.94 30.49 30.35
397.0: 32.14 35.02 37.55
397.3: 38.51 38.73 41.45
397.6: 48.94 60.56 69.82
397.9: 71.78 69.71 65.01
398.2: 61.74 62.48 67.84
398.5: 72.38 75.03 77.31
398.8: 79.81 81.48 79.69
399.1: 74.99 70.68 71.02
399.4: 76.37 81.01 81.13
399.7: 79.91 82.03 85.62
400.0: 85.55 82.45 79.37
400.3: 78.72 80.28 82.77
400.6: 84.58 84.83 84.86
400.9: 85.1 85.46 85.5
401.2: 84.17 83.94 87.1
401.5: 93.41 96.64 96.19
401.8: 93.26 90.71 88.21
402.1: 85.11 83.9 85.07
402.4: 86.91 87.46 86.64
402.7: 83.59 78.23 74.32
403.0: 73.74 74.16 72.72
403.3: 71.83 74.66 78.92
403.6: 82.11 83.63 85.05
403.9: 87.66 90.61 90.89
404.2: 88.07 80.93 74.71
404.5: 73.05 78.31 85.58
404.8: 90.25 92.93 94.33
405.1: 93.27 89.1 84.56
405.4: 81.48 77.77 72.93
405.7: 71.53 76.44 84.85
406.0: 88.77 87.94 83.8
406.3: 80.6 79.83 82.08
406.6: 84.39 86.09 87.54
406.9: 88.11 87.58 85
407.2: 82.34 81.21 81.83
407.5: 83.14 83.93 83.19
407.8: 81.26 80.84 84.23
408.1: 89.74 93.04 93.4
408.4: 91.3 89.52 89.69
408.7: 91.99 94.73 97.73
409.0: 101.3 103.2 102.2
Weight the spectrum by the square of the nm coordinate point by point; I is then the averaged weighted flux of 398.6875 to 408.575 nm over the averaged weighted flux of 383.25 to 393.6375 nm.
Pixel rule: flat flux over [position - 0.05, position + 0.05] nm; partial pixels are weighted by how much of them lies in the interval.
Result 1.65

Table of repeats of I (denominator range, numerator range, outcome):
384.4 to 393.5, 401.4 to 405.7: 1.59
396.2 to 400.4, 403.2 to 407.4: 1.39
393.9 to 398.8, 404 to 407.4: 1.65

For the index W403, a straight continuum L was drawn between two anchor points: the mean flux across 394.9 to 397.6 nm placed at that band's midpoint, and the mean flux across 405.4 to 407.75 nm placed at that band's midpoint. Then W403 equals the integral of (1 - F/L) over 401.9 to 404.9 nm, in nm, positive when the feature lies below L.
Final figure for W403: -0.43 nm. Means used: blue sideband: 48.3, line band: 82.3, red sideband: 82.6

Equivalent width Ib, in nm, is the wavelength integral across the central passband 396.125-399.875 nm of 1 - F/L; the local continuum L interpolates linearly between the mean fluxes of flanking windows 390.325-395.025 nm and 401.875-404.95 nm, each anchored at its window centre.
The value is 0.52 nm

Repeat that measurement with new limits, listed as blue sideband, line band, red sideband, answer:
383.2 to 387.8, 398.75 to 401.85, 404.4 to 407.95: -0.36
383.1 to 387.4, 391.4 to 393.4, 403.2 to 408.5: 0.20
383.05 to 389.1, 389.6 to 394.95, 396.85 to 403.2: 0.51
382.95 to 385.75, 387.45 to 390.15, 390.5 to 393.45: -0.14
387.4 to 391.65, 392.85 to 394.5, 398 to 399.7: 0.75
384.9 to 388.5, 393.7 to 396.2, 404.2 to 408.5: 0.52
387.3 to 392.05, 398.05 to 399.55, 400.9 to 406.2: 0.06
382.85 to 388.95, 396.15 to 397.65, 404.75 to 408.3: 0.67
